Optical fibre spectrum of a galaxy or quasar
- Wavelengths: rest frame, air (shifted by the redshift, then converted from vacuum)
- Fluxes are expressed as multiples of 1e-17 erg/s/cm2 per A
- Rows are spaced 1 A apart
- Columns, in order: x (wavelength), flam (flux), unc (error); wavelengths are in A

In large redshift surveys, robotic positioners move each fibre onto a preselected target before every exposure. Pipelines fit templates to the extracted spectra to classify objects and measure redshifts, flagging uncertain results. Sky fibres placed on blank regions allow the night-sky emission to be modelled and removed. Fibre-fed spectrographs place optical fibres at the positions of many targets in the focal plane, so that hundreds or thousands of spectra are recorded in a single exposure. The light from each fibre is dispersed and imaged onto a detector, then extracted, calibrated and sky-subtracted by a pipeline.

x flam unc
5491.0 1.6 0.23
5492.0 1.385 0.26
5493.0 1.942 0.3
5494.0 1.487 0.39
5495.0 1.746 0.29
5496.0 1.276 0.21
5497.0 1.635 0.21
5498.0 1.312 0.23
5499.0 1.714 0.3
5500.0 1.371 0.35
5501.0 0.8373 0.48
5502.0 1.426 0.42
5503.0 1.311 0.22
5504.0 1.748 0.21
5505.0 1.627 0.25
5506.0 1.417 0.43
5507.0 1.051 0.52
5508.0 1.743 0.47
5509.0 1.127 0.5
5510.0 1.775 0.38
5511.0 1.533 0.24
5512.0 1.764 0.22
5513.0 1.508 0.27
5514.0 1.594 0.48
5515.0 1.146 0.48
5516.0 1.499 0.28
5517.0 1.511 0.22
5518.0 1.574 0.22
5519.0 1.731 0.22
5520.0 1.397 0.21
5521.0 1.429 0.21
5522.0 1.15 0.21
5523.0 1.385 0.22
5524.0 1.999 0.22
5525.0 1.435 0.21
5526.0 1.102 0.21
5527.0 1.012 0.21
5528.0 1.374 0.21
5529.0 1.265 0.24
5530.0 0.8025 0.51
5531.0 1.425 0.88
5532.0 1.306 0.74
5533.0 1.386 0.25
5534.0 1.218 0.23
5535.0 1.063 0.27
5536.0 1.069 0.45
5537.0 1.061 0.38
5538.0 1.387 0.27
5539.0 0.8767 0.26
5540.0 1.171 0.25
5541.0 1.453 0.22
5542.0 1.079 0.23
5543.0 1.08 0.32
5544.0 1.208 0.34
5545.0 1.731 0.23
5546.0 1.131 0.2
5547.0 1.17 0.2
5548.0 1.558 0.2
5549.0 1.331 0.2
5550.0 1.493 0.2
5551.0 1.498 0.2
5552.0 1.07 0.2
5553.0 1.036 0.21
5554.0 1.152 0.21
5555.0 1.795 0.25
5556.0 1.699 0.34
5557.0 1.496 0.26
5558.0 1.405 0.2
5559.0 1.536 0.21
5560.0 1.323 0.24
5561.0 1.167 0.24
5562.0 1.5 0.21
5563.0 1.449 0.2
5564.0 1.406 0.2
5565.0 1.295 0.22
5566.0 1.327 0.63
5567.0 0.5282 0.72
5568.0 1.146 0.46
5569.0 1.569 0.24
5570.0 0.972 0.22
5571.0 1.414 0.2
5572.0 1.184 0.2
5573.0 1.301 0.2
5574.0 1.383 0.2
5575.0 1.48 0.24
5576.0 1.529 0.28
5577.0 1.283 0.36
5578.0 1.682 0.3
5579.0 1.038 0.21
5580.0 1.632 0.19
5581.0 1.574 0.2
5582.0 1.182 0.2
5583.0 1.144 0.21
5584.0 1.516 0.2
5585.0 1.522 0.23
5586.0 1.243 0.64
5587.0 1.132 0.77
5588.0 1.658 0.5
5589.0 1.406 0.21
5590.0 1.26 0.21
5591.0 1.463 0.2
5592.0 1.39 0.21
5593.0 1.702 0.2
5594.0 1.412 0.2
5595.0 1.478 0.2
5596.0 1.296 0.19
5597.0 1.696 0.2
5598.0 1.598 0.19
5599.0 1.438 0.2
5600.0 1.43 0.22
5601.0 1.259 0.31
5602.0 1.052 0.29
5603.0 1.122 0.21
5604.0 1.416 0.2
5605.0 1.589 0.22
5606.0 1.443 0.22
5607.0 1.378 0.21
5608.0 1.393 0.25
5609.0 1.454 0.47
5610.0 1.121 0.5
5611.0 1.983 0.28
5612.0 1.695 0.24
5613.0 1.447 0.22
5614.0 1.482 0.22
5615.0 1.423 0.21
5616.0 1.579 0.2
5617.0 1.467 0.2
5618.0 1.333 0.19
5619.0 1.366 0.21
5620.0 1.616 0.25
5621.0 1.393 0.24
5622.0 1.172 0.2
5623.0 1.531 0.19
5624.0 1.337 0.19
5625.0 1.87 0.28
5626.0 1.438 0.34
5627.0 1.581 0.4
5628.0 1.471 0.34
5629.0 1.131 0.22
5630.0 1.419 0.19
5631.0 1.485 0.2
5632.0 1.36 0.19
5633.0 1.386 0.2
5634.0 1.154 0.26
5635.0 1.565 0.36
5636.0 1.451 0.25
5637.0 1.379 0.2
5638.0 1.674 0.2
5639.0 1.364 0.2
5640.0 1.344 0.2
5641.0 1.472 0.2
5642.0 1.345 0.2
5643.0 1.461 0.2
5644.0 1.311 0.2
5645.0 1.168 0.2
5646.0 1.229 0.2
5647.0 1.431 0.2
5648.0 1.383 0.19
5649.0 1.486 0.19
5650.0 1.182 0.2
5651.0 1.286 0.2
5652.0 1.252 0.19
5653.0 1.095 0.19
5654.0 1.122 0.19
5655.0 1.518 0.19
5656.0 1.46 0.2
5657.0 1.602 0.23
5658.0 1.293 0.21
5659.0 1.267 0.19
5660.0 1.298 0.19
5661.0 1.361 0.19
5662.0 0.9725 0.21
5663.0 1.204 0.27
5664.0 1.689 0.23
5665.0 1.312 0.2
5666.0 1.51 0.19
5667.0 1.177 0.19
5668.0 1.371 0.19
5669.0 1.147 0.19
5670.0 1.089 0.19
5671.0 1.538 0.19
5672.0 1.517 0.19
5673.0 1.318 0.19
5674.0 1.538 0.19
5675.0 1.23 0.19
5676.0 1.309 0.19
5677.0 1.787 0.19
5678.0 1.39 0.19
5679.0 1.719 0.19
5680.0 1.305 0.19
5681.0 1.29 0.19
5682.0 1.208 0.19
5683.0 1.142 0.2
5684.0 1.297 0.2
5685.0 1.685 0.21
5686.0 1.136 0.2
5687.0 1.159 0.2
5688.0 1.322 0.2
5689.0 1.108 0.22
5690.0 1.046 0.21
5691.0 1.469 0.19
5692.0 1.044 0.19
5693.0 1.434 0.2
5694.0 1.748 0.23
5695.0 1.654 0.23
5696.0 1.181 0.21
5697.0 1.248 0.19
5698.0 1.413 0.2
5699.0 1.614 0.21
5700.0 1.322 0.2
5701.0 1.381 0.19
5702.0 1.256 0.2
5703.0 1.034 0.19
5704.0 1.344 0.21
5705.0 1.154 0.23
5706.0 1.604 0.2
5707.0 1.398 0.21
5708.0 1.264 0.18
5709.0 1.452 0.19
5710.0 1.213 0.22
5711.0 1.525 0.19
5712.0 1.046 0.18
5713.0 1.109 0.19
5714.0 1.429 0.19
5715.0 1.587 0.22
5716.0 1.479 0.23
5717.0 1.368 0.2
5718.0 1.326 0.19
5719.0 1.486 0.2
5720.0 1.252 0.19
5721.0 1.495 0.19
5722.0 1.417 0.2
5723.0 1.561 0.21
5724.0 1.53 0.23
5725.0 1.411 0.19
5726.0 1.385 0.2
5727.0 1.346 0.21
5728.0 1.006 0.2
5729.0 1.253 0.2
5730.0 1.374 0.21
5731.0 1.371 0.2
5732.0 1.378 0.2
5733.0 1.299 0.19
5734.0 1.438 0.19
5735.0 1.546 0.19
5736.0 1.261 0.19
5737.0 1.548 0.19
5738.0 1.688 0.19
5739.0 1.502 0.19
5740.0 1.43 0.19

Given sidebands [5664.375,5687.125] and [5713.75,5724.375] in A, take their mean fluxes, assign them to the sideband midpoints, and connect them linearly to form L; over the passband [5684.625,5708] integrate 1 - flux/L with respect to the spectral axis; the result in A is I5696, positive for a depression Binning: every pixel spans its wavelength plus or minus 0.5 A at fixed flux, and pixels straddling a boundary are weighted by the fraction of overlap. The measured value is 1.1 A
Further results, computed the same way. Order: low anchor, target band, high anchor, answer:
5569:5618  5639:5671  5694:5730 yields 1.51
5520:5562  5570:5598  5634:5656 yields -1.64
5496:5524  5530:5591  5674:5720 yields 4.94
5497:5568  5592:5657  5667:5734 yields -2.95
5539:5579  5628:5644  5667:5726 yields -0.65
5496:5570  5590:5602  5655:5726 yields -0.78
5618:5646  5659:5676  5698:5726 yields 0.82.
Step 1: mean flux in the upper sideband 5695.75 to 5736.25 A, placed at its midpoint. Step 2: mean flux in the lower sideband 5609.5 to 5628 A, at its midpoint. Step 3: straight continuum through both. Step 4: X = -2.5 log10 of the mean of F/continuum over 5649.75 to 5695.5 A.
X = 0.06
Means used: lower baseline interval 1.49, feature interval 1.34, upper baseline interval 1.36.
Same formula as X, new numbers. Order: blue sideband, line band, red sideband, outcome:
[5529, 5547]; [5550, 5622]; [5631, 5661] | -0.10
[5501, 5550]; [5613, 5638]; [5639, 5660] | -0.08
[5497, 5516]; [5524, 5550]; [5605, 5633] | 0.17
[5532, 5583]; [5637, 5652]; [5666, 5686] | -0.01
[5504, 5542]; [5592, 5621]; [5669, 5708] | -0.07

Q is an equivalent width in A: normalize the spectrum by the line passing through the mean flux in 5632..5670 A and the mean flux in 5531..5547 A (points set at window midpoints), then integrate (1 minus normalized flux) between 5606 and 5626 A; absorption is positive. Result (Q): -2.63 A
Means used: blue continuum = 1.22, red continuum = 1.34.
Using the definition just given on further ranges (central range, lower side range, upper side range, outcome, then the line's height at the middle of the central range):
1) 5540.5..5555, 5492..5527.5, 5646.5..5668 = 1.3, 1.43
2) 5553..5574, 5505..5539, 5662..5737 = 0.6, 1.36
